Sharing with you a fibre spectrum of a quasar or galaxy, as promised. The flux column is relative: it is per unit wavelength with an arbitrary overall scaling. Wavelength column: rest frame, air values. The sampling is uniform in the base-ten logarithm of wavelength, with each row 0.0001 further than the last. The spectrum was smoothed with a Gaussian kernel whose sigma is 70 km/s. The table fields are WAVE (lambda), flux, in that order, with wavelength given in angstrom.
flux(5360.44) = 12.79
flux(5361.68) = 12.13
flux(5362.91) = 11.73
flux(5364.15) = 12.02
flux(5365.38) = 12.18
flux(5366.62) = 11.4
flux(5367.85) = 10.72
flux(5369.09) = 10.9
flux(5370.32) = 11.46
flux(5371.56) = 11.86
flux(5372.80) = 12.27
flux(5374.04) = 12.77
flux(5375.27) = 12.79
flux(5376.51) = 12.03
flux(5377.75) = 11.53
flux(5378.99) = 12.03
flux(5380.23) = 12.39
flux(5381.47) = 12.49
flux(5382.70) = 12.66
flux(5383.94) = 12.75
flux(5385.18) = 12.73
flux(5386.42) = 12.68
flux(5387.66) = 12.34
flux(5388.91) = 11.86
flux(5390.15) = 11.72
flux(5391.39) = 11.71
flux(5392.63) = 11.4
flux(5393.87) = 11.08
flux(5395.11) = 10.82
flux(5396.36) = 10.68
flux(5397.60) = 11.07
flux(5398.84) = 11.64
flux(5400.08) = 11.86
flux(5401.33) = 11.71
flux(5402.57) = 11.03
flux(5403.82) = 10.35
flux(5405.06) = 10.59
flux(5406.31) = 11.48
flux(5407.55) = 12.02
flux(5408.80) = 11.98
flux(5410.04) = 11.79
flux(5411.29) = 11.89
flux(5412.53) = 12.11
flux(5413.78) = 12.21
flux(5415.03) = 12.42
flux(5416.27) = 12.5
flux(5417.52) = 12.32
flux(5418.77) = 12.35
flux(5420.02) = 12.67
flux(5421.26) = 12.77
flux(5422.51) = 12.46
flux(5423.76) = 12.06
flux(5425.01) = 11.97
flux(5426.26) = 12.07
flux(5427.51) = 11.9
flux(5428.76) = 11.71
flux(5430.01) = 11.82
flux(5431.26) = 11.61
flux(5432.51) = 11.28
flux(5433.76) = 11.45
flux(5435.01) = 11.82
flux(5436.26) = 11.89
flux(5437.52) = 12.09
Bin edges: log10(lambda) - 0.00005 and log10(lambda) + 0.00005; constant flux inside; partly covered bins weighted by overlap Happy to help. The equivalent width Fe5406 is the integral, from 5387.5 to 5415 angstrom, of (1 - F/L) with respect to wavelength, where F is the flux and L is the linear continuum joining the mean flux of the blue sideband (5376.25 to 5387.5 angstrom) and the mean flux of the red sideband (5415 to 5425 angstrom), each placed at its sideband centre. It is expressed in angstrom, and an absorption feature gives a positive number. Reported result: 1.9 angstrom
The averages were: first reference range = 12.4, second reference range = 12.4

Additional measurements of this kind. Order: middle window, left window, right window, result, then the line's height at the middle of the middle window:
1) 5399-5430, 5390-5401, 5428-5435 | -1.20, 11.5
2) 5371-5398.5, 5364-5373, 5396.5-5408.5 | -1.32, 11.4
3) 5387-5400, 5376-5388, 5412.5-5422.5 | 0.98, 12.4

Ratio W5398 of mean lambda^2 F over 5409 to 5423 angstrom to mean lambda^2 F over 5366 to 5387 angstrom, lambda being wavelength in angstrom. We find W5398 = 1.0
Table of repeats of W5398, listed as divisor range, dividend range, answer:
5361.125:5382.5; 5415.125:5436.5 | 1.03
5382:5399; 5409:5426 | 1.05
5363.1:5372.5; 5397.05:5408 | 0.99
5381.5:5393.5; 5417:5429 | 1.02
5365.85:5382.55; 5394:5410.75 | 0.96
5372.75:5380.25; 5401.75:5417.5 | 0.97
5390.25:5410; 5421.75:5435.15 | 1.06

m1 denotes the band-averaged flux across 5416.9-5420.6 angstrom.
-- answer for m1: 12.4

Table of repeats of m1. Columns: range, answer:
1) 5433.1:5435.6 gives 11.6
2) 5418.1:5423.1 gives 12.6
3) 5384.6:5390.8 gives 12.2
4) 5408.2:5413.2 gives 12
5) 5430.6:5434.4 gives 11.5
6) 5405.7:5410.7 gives 11.8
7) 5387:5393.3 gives 11.8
